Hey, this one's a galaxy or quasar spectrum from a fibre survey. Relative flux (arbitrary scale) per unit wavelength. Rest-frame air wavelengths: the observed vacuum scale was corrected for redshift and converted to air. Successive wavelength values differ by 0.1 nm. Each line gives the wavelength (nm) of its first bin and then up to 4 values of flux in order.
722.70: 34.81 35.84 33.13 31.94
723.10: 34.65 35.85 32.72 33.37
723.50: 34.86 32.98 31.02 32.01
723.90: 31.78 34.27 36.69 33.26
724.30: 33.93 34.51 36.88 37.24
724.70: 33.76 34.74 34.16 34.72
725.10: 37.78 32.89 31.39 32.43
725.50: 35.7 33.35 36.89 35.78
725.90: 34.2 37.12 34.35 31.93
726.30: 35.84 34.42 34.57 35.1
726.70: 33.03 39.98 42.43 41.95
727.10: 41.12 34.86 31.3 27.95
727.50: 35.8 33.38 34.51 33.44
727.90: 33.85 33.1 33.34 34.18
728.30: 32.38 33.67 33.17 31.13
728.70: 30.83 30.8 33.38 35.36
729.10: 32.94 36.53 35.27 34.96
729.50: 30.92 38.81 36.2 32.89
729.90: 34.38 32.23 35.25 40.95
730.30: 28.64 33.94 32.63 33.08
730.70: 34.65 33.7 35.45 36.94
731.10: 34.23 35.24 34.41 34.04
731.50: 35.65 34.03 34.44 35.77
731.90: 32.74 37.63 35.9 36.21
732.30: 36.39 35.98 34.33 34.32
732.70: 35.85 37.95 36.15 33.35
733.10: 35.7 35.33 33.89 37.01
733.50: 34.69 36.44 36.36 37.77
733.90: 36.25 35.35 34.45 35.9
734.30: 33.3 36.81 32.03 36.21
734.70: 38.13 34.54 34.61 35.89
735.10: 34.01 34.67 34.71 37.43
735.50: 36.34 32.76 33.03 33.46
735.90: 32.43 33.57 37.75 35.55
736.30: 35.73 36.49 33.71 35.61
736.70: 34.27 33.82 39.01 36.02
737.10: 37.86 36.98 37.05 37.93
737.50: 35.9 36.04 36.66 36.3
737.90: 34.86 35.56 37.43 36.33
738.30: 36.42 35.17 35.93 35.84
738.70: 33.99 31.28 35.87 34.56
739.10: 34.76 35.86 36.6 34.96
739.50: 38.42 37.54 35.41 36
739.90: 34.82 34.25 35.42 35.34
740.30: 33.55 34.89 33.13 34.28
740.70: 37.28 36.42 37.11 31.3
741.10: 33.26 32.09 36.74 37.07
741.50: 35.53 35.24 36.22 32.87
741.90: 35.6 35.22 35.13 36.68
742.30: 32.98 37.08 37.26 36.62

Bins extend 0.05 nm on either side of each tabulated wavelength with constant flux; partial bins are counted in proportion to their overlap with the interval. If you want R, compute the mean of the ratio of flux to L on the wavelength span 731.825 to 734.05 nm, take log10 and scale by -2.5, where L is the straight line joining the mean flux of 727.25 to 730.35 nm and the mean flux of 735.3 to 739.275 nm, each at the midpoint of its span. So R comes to -0.036 mag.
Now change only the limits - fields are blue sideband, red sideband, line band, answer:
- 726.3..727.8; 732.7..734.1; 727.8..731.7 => 0.05 mag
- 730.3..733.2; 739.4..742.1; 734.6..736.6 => 0.00 mag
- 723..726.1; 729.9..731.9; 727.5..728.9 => 0.04 mag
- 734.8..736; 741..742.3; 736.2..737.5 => -0.05 mag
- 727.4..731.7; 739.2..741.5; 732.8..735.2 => -0.03 mag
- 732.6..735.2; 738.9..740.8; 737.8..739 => 0.00 mag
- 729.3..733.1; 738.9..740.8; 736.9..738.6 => -0.04 mag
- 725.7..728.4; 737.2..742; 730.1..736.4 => 0.00 mag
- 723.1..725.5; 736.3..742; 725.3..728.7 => -0.01 mag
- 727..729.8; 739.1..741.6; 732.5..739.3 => -0.02 mag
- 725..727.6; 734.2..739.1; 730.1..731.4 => 0.03 mag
